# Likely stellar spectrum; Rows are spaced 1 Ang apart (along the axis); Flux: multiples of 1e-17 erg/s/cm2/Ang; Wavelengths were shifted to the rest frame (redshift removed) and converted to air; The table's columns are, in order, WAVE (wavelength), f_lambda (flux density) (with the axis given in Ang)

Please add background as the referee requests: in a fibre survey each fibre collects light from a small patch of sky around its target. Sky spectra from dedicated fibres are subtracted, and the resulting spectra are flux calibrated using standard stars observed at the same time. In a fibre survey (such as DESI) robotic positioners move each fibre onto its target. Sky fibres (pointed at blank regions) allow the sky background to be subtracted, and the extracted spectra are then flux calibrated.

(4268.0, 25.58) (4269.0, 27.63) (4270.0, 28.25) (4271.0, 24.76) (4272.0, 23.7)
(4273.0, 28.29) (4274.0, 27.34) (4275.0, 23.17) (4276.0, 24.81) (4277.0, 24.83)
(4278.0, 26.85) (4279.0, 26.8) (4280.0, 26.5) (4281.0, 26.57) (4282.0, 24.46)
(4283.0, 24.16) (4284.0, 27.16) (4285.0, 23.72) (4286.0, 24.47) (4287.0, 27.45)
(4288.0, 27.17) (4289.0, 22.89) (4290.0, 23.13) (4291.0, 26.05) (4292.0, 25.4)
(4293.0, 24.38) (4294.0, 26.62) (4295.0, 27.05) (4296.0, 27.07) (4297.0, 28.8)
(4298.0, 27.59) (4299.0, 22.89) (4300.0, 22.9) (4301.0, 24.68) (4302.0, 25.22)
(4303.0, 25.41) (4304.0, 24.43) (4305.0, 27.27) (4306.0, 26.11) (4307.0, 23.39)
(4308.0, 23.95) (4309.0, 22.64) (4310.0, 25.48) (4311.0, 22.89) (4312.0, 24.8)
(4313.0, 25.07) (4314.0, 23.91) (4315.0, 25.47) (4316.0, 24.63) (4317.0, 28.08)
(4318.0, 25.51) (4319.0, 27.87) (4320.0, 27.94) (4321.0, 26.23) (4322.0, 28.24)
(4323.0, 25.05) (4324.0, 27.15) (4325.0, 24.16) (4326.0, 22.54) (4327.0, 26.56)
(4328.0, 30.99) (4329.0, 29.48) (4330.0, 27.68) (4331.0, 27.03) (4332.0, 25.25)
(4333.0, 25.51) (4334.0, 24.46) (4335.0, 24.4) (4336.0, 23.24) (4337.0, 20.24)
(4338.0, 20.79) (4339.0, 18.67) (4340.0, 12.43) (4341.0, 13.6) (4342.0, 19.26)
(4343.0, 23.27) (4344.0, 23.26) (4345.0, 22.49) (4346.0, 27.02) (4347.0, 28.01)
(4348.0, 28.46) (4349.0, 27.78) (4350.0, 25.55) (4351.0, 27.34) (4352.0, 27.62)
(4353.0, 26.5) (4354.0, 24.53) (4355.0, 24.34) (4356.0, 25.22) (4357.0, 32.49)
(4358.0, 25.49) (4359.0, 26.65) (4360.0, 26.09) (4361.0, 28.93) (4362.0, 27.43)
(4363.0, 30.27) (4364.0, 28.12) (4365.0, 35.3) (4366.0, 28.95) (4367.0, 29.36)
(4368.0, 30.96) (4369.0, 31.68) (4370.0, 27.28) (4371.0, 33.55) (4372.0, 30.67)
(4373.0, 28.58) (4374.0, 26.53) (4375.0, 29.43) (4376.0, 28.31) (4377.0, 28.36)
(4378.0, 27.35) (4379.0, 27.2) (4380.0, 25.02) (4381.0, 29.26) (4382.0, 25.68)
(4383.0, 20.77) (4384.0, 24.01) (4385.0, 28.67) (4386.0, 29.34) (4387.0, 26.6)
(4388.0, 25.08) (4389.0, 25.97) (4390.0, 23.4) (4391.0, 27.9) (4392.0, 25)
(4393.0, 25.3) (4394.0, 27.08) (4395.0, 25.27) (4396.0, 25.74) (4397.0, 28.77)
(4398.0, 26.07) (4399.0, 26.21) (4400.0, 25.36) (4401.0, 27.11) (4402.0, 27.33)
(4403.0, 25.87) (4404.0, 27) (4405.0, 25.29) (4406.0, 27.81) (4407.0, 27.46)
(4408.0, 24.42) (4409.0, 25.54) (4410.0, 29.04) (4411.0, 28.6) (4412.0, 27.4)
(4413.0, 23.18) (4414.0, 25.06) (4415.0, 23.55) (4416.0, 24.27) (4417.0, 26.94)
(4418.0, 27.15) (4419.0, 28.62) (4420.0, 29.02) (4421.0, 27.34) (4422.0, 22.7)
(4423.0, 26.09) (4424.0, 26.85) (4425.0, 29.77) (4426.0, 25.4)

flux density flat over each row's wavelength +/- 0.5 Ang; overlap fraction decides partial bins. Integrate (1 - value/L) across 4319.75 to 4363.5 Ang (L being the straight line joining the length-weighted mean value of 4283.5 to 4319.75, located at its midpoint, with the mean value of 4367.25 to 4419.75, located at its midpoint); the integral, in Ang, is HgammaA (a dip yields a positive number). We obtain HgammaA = 1.4 Ang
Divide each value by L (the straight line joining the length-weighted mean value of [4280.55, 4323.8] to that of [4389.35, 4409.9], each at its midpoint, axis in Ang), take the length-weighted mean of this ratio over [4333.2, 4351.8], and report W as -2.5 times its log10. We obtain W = 0.13 mag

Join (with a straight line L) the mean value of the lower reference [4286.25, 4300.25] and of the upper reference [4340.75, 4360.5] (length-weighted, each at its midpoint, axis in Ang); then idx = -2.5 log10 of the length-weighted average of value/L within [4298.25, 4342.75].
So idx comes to 0.05 mag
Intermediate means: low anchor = 25.7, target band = 24.4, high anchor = 25.4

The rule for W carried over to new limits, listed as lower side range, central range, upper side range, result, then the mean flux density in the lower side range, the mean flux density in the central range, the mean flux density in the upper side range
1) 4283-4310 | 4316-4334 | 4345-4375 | 0.00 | 25.3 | 26.7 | 28.2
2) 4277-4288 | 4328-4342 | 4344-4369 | 0.19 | 25.8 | 22.7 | 27.7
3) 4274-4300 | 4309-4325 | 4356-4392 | 0.03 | 25.6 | 25.7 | 27.9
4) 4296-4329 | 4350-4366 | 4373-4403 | -0.06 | 25.6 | 27.7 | 26.5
